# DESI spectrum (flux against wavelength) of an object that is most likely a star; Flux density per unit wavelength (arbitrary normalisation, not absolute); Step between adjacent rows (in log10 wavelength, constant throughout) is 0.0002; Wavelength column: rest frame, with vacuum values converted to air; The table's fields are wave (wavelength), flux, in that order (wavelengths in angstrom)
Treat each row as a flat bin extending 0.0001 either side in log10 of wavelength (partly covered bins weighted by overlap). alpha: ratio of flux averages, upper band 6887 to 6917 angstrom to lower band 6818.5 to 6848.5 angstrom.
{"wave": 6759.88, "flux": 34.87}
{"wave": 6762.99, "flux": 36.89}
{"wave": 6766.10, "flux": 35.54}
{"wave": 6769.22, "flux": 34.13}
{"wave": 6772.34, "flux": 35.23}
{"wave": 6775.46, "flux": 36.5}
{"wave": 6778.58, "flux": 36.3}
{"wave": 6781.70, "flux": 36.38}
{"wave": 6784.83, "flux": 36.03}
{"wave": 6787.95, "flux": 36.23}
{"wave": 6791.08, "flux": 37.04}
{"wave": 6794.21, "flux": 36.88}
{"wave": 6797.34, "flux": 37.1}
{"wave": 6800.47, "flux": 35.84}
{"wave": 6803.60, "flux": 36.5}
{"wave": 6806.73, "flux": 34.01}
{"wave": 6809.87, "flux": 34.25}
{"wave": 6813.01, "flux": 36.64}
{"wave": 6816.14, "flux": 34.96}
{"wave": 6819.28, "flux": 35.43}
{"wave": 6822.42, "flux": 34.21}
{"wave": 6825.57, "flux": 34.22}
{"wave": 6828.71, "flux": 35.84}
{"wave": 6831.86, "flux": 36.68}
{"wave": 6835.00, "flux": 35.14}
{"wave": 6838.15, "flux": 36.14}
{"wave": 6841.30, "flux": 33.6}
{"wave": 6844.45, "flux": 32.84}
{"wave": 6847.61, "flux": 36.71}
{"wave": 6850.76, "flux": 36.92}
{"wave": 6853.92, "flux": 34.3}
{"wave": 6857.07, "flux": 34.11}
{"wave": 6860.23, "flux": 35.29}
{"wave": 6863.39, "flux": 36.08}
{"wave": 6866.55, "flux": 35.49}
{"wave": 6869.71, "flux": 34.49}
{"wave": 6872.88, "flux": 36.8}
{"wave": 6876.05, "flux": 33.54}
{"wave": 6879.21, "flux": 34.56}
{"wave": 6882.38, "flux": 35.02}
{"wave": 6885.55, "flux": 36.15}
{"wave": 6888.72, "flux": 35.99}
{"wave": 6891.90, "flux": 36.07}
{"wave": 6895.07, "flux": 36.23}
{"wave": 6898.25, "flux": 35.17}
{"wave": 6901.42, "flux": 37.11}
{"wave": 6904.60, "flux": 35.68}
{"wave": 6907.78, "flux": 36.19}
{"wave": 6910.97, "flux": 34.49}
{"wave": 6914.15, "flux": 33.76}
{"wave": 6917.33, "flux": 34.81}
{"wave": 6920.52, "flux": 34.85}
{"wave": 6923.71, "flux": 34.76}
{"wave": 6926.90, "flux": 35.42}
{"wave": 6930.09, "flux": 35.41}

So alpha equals 1.02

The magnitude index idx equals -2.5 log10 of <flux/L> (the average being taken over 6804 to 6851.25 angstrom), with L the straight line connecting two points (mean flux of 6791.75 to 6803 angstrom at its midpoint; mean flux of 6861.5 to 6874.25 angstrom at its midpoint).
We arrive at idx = 0.032 mag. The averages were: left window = 36.6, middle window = 35.2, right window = 35.7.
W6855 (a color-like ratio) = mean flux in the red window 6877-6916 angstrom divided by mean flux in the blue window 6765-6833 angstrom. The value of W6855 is 1.0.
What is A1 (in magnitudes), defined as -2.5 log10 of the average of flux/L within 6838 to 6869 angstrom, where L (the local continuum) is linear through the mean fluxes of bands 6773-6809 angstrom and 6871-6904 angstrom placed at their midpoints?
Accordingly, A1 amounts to 0.023 mag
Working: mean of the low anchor 36.2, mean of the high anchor 35.7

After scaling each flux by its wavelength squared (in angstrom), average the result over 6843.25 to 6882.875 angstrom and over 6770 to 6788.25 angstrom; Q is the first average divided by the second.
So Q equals 1.0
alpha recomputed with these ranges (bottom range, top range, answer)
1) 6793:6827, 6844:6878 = 0.99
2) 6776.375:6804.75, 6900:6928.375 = 0.97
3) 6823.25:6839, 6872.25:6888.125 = 0.99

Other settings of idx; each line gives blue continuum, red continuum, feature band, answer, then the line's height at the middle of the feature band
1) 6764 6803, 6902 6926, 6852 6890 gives 0.007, 35.4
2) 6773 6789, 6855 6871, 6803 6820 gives 0.018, 35.8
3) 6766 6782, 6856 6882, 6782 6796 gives -0.030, 35.5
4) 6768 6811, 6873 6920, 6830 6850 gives 0.012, 35.7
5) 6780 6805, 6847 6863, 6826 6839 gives 0.001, 35.8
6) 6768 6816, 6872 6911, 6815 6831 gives 0.026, 35.8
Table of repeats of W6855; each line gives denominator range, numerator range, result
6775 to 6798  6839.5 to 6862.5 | 0.95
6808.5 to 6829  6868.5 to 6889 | 1.00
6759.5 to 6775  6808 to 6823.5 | 0.99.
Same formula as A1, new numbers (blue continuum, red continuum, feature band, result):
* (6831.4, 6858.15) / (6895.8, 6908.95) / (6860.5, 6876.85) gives 0.00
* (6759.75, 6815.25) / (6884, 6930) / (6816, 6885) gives 0.02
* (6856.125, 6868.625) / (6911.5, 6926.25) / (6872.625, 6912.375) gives -0.02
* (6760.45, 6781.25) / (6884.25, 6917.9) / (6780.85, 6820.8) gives -0.01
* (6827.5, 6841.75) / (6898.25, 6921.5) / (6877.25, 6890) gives 0.00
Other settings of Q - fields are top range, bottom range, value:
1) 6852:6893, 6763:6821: 1.01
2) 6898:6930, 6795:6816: 1.02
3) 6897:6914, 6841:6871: 1.03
